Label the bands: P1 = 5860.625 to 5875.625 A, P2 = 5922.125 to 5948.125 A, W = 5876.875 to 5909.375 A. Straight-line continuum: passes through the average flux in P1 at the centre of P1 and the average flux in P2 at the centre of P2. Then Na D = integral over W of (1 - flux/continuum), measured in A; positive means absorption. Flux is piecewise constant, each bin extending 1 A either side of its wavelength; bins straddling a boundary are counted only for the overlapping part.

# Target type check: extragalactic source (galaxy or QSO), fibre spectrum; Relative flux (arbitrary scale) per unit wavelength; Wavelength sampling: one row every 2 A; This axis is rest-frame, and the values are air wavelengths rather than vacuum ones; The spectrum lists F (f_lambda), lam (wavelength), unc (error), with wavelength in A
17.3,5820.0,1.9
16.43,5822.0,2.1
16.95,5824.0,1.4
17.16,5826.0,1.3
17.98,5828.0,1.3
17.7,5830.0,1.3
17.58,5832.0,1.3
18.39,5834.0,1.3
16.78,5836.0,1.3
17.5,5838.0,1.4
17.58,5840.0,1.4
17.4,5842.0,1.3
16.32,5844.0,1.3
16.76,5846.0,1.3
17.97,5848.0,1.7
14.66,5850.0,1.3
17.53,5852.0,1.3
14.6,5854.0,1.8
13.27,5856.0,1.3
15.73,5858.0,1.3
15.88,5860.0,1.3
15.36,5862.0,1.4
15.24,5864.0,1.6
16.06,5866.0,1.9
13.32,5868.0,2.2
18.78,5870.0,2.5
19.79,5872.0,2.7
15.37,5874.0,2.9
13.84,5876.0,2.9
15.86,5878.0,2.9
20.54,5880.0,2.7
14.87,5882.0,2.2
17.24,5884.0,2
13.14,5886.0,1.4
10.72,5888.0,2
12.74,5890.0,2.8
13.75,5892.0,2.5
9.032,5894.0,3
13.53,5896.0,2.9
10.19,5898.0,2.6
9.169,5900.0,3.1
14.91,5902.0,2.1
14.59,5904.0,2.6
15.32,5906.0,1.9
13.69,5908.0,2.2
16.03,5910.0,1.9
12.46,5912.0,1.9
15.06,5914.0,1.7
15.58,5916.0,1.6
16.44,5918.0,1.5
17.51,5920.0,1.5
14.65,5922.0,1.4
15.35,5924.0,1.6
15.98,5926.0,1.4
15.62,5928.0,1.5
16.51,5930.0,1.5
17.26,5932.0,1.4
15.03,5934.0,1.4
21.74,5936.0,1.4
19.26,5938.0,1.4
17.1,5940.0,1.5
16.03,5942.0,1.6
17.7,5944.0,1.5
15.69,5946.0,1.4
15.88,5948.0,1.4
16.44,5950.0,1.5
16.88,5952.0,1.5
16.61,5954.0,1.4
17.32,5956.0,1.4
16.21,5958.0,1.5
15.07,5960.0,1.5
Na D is 5.3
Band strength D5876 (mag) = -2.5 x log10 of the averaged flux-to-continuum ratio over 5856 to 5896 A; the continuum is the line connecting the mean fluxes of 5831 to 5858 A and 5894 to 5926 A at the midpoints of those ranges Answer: 0.03 mag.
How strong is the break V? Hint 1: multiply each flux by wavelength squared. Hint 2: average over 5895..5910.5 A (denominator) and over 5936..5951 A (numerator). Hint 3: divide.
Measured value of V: 1.31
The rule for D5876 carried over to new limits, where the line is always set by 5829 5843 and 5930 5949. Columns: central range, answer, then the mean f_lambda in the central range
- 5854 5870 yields 0.15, 15.2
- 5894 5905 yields 0.39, 12.2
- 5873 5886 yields 0.09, 16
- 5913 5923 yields 0.10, 15.8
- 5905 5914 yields 0.20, 14.5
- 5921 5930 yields 0.12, 15.5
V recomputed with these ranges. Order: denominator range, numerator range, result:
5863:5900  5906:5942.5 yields 1.13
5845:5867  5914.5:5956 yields 1.09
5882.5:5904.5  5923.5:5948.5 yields 1.36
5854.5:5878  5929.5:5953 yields 1.12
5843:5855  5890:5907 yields 0.78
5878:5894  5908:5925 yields 1.07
